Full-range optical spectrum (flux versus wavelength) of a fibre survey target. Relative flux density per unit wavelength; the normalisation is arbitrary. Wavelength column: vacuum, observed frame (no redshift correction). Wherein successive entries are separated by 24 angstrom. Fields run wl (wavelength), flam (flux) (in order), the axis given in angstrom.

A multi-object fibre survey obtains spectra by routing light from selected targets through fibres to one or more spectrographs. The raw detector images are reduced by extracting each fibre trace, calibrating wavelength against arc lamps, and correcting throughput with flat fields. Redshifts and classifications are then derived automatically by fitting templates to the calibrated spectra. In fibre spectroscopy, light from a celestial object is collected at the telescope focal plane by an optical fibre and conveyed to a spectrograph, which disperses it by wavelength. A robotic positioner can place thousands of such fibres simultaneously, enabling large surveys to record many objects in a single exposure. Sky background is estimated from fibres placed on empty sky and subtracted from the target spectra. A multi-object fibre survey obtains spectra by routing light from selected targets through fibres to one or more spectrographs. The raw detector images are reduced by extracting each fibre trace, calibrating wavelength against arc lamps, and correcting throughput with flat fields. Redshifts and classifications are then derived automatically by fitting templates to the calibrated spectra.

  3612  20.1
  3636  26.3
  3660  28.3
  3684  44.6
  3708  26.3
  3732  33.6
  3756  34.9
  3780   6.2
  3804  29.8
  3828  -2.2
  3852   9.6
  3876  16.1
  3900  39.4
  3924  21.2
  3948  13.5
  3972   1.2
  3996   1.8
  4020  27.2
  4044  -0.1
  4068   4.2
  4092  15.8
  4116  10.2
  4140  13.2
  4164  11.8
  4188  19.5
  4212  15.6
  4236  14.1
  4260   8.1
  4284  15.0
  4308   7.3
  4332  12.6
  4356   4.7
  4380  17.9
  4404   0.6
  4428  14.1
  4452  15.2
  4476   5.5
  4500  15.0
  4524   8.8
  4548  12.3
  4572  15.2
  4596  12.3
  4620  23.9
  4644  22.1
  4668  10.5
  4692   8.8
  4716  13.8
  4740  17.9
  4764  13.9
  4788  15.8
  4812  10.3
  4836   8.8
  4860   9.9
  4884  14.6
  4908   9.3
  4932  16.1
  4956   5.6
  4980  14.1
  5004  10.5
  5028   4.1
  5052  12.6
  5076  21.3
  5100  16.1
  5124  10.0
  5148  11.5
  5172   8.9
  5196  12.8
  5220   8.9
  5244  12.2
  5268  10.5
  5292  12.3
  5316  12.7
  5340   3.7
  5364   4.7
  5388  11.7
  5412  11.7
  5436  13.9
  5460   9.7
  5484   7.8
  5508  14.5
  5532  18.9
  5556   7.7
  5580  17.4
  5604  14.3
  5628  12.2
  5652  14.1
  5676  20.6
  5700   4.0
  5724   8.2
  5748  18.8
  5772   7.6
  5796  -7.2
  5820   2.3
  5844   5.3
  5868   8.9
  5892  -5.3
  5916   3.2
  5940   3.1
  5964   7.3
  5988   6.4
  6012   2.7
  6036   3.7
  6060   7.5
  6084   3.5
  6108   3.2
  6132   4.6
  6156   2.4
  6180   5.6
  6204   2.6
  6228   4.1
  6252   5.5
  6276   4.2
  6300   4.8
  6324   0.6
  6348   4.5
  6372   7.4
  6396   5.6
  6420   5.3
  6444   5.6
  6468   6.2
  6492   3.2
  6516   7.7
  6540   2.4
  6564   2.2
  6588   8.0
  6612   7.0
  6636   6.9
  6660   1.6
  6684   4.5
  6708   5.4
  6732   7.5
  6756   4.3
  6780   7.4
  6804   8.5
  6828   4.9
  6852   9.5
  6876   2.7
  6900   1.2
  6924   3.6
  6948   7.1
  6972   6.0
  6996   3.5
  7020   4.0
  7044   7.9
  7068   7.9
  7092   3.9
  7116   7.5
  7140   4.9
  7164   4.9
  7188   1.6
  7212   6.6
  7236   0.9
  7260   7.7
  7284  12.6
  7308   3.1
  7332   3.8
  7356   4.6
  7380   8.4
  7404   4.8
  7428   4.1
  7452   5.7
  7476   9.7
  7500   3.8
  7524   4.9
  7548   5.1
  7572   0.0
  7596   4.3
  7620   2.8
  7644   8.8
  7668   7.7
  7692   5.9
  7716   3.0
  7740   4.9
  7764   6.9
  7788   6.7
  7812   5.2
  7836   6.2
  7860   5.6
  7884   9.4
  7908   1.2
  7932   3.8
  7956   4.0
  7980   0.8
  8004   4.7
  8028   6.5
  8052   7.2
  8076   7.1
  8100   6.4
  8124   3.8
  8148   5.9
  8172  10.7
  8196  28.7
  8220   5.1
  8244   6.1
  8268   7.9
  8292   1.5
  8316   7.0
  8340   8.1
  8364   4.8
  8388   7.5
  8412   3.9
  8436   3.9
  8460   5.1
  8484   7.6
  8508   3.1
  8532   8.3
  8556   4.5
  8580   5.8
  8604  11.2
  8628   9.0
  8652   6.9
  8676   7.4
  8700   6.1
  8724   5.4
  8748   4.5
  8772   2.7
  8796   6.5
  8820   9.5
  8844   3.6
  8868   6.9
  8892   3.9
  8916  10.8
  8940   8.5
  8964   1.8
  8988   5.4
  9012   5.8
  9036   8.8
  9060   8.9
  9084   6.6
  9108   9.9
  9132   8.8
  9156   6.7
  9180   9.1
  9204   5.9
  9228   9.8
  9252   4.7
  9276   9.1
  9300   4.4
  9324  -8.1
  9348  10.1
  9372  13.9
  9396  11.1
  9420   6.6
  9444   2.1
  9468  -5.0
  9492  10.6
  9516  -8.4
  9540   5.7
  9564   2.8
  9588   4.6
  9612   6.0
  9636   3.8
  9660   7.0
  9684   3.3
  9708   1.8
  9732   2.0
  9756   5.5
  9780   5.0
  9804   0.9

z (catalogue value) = 1.196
